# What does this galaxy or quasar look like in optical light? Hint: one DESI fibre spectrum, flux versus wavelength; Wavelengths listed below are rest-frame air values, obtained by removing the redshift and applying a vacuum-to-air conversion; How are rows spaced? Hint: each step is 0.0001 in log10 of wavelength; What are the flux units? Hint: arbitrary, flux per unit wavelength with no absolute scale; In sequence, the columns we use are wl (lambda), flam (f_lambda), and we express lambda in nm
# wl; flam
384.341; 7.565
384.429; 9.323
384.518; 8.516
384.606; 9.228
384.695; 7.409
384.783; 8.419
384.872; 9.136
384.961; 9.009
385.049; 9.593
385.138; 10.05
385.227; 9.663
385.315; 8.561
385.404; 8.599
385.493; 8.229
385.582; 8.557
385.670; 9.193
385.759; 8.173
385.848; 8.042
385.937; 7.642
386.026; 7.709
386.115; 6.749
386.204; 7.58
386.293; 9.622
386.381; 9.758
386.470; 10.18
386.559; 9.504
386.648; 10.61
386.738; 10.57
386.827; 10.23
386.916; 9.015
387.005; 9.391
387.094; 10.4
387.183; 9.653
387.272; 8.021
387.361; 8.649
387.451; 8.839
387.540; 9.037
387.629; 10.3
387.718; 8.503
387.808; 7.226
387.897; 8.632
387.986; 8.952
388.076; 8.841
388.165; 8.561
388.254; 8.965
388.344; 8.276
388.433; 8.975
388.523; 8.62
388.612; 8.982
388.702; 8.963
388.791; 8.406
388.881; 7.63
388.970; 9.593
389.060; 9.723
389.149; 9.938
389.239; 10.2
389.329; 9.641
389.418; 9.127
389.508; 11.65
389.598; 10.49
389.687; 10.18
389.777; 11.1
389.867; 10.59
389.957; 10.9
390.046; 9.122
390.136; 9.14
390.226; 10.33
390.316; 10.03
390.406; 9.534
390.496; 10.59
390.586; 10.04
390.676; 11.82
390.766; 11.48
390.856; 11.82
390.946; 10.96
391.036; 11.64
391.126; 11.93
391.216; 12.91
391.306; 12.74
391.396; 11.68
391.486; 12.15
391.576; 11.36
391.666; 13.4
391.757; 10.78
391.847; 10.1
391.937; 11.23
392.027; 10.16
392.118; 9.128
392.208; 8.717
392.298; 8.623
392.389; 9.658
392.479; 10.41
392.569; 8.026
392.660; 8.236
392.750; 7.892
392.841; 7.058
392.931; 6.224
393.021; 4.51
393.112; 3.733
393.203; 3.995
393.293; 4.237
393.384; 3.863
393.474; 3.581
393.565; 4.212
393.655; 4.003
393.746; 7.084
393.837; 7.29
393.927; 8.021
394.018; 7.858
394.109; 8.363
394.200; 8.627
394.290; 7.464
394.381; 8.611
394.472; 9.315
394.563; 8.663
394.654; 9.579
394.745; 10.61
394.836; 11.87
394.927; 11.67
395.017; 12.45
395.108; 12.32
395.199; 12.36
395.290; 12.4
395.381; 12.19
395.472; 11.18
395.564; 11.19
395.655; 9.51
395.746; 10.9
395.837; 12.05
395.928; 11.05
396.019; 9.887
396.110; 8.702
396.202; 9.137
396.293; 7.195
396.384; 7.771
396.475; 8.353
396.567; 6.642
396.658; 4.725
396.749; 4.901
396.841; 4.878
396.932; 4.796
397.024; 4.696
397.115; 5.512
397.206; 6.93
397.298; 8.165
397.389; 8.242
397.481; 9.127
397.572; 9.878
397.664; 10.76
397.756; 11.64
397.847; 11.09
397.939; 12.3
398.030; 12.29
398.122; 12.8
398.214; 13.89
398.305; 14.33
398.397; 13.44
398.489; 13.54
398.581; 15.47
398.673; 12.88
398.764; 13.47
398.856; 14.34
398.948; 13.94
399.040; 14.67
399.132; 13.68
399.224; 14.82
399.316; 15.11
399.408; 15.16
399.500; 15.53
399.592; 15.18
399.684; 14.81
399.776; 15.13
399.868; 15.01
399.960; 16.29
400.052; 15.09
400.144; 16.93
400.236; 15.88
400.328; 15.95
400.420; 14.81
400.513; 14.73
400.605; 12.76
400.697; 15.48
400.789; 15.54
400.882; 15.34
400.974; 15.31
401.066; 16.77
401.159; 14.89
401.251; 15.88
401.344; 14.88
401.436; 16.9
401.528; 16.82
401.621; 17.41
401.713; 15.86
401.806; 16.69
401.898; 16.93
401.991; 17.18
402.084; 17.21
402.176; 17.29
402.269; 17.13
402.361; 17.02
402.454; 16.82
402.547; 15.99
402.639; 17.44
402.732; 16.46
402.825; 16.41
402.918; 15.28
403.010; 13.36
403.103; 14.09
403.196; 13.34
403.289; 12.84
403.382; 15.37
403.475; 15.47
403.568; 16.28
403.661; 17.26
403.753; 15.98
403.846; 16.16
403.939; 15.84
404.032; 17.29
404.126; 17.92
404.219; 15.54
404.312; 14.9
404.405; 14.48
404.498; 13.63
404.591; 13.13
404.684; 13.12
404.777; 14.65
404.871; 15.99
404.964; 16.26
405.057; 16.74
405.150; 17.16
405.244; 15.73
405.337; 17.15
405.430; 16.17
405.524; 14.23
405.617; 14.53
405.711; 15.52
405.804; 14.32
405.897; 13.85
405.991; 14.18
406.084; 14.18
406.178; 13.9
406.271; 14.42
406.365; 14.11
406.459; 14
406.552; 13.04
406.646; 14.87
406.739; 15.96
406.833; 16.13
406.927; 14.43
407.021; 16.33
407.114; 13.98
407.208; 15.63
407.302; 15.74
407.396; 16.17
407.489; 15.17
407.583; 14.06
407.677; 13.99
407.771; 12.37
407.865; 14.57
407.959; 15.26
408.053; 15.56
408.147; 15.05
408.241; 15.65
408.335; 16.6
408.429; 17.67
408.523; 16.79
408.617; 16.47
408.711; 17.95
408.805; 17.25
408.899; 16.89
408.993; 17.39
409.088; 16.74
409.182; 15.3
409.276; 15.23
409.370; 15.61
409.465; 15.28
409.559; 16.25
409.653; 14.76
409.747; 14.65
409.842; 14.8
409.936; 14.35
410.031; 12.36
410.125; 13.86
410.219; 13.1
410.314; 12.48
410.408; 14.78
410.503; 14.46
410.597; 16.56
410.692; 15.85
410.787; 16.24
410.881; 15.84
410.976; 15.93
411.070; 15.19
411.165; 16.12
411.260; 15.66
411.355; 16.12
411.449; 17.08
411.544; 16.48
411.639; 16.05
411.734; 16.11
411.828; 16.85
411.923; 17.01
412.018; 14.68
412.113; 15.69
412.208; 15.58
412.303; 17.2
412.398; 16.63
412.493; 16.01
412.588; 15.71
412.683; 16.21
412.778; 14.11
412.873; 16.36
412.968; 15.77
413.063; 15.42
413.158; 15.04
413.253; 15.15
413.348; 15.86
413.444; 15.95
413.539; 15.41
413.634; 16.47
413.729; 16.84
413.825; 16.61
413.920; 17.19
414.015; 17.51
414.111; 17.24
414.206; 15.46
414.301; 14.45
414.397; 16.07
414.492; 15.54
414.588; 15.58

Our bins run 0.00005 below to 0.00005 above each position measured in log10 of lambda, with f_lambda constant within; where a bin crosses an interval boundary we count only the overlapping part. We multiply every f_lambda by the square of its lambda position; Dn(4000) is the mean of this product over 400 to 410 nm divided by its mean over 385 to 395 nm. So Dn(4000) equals 1.84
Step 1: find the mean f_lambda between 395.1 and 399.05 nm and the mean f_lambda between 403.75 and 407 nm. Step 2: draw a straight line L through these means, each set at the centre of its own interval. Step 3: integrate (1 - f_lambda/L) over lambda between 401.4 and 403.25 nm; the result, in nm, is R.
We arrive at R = -0.41 nm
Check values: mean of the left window 10.3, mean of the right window 15.1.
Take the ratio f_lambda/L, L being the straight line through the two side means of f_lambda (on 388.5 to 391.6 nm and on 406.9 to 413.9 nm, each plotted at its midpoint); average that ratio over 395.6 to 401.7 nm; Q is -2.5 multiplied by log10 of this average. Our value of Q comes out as 0.03 mag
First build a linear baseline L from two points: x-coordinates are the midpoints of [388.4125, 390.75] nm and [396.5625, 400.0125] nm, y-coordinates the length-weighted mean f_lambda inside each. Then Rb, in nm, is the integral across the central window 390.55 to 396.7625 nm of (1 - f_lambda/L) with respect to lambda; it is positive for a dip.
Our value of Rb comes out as 0.86 nm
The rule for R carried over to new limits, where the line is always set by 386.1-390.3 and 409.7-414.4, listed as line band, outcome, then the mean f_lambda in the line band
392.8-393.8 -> 0.553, 4.79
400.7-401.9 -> -0.301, 16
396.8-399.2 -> 0.184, 11.1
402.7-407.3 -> -0.453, 15.1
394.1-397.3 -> 0.642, 9.03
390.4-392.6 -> -0.139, 10.9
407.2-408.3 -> -0.031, 14.9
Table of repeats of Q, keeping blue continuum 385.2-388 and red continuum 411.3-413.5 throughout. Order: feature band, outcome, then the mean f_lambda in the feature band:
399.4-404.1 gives -0.21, 15.8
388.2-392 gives -0.05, 10.4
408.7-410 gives -0.05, 15.8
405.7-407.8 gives -0.02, 14.6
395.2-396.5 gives 0.12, 10.2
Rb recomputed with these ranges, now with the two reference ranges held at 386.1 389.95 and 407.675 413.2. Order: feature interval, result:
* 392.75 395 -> 0.78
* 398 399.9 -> -0.29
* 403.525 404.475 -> -0.16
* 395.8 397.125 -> 0.49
